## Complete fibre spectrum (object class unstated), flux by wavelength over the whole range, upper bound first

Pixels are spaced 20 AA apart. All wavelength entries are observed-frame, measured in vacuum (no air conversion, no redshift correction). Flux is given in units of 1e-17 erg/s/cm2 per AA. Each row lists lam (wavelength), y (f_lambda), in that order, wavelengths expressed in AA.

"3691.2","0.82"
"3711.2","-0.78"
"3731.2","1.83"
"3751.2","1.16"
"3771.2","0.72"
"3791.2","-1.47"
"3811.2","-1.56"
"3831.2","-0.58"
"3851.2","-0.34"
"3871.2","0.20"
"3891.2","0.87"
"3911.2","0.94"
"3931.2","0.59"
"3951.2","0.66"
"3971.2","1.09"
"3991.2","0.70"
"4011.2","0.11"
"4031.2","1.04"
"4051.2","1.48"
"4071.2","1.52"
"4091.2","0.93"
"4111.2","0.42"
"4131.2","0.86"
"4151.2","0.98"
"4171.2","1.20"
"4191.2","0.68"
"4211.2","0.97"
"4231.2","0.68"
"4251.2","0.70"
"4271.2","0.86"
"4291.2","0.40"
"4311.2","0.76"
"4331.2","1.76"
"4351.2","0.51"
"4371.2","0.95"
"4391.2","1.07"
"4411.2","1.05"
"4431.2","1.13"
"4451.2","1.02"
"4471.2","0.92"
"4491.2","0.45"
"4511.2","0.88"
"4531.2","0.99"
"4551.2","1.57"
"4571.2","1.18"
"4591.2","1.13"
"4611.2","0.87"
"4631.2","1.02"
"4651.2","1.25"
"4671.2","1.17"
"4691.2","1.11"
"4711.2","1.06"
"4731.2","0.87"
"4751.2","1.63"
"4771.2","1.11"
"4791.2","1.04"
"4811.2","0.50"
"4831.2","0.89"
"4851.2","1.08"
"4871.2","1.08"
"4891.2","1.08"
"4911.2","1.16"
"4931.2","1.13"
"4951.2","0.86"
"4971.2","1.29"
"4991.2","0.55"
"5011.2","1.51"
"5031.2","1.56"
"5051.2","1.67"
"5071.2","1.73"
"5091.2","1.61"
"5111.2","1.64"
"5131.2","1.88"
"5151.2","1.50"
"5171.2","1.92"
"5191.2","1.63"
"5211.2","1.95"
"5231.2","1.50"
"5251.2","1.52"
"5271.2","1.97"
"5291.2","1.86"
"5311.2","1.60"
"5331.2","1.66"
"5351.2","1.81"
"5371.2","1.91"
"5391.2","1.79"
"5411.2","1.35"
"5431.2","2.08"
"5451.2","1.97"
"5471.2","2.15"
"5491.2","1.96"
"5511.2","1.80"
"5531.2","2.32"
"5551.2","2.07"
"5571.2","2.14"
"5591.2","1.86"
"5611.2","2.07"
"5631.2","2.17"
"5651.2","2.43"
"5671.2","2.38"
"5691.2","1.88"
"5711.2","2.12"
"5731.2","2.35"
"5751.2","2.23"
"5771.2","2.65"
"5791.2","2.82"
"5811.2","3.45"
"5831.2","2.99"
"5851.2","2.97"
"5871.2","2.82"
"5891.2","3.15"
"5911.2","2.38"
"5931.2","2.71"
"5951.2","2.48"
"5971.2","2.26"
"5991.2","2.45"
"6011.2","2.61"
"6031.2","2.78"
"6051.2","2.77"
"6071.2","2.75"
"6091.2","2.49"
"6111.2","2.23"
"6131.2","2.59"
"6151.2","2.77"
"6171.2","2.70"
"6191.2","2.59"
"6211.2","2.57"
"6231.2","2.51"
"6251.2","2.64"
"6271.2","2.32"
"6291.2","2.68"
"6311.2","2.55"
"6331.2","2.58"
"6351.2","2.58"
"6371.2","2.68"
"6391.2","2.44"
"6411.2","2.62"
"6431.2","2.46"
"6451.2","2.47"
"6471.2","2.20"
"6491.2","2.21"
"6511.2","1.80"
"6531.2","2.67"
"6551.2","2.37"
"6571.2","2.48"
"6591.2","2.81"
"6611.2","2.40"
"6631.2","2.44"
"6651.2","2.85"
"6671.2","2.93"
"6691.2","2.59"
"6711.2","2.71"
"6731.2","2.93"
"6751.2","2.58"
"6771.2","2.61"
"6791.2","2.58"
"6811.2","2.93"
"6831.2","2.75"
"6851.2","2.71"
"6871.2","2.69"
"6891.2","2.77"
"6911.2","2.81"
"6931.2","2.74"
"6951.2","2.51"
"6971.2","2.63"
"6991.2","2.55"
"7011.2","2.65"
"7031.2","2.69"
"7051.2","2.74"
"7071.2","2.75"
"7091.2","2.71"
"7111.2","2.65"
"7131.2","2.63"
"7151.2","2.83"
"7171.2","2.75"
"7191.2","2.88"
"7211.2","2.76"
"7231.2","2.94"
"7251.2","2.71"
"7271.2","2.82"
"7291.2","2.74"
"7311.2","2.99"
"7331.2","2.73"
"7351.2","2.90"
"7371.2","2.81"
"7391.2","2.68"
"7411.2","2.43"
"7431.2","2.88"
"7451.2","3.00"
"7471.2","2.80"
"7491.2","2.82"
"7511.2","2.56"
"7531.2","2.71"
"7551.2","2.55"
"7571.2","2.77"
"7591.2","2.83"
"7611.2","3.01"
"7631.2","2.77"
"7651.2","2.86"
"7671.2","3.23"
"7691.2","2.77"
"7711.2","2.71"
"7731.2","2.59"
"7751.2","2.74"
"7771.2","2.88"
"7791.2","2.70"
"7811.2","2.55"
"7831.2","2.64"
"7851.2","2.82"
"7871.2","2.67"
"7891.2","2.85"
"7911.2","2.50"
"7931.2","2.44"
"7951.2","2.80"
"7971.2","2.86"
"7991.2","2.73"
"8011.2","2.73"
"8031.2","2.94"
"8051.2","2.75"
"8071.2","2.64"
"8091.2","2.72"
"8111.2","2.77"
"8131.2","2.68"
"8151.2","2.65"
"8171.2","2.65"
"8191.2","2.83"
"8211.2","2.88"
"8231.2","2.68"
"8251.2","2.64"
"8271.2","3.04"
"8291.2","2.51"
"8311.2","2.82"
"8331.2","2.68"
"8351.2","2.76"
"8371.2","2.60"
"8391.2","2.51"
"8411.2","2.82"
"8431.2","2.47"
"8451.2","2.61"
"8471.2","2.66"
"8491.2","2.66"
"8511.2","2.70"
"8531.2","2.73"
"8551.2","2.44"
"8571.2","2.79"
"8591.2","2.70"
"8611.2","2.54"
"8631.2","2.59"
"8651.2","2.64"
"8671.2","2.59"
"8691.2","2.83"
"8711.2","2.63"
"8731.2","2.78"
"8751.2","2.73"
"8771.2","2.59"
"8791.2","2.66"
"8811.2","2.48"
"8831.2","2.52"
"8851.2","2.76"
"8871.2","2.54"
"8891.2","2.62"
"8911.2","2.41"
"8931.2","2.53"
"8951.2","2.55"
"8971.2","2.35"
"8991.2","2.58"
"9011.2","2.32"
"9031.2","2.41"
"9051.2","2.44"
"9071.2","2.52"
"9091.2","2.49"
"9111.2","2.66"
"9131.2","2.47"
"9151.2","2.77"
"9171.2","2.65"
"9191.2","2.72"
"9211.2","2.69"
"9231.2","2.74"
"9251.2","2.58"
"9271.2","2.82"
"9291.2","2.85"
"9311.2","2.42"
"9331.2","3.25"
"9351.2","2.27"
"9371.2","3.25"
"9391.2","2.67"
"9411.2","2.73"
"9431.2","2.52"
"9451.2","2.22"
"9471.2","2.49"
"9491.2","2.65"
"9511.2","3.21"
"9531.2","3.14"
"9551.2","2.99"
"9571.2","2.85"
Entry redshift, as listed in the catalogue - 0.26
